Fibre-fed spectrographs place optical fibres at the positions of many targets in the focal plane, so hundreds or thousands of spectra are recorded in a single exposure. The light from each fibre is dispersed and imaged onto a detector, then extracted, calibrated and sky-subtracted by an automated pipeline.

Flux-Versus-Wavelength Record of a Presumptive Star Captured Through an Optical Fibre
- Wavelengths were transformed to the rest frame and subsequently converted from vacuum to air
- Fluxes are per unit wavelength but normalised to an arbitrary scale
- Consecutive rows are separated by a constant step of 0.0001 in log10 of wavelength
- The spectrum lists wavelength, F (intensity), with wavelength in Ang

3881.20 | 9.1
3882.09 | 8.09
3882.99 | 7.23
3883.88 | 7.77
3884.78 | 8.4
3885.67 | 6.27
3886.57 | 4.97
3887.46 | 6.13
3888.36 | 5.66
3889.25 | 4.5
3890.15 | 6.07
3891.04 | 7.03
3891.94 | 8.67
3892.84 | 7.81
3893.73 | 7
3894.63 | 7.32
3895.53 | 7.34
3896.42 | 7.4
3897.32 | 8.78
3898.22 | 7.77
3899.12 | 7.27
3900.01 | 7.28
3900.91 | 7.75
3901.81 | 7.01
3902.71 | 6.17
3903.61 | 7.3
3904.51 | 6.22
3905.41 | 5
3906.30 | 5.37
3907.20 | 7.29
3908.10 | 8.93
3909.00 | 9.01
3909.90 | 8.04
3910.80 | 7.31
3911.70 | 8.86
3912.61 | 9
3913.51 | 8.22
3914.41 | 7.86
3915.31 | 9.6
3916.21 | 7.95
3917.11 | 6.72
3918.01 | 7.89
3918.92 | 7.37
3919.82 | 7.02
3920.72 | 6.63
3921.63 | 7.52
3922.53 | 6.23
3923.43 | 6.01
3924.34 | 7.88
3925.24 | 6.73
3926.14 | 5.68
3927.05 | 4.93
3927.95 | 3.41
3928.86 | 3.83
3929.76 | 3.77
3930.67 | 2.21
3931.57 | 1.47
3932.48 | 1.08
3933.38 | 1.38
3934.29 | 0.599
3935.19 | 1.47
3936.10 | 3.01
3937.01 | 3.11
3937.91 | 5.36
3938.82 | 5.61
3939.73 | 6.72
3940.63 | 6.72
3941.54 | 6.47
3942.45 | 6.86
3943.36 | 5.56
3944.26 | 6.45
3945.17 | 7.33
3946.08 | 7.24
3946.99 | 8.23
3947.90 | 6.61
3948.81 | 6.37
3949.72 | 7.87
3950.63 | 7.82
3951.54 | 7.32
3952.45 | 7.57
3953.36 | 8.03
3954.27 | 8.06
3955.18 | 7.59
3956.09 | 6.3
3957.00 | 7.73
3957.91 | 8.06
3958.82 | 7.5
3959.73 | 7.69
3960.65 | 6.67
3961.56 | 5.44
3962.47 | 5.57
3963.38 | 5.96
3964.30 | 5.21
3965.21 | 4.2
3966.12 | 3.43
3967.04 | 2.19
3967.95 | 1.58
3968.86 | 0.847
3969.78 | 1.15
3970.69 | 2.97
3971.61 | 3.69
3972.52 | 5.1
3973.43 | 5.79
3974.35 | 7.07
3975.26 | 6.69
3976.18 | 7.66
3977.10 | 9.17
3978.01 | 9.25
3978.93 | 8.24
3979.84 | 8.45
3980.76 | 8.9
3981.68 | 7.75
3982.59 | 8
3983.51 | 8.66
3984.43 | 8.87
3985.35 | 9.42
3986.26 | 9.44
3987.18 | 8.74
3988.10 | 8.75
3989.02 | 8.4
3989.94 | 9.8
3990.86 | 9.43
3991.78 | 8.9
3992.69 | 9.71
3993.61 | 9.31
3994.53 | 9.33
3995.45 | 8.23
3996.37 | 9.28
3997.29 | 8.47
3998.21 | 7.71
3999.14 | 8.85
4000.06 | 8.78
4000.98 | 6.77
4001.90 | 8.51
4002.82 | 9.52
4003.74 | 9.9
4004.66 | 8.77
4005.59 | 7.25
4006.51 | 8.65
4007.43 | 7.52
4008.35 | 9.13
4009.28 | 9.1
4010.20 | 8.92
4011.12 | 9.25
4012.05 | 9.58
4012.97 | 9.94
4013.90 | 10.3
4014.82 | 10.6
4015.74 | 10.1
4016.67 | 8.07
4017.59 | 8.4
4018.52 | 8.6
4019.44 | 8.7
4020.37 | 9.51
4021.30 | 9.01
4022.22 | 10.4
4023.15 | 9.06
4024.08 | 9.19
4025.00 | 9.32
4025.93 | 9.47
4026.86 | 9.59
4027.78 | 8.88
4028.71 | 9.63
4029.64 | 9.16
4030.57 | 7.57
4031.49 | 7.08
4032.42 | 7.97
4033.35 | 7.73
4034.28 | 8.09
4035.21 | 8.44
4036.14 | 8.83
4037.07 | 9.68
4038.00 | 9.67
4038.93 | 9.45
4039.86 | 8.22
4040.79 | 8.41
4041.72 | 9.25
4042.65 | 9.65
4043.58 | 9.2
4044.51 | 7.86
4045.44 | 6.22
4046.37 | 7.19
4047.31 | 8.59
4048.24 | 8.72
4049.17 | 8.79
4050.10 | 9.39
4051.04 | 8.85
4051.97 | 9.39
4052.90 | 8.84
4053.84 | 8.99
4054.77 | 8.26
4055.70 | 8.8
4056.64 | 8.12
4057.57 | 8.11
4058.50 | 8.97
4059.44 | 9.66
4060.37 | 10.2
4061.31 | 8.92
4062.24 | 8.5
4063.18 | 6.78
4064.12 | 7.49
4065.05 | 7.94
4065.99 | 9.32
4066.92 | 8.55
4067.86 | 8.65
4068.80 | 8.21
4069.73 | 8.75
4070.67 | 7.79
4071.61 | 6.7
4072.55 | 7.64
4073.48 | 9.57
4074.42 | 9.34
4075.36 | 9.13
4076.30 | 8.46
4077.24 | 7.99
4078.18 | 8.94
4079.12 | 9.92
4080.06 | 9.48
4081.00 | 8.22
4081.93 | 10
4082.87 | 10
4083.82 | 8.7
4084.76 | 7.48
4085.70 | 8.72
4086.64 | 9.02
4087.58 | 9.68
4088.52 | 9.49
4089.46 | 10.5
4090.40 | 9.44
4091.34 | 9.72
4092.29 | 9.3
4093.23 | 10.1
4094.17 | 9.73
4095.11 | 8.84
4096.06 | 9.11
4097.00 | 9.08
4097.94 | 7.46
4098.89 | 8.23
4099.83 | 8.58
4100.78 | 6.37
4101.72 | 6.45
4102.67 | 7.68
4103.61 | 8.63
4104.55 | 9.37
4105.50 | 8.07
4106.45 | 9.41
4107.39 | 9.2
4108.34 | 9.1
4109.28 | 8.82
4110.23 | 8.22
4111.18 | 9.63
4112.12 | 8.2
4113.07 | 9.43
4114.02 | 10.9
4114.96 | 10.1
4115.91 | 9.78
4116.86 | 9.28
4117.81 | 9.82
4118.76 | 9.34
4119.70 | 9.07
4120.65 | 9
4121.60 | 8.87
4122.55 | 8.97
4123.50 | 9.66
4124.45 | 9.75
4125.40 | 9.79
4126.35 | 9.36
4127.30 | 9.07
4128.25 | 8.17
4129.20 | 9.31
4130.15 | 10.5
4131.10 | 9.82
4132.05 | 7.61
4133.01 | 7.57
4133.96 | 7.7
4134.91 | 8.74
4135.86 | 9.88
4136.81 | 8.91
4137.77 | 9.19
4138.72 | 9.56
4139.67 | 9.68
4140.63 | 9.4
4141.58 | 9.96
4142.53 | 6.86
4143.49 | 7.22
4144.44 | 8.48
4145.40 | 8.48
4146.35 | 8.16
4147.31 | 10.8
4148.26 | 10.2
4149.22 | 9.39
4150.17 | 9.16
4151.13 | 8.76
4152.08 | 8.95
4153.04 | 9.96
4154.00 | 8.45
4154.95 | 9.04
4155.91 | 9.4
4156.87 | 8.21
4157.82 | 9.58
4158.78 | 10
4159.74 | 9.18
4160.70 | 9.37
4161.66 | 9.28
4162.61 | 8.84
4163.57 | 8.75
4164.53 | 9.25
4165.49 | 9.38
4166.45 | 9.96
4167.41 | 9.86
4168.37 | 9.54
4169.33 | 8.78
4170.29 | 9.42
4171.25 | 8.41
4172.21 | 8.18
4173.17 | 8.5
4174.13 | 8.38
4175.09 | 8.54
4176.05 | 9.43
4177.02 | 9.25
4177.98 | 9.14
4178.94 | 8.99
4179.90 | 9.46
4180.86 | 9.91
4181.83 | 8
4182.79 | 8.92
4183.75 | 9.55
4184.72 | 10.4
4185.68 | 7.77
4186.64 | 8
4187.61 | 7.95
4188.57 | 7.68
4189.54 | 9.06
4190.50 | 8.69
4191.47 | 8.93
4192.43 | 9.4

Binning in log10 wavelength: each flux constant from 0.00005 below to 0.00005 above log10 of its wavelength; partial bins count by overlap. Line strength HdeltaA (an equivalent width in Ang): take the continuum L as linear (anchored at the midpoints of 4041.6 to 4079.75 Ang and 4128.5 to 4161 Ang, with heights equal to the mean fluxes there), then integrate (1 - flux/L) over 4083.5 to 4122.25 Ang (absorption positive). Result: -0.7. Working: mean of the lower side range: 8.57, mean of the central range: 8.98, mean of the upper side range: 9.03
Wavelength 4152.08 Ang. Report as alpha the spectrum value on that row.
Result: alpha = 8.95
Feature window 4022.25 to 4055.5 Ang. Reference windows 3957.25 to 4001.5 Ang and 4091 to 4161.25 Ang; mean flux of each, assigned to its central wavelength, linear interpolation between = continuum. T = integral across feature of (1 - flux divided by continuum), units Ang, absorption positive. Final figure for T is -3.6 Ang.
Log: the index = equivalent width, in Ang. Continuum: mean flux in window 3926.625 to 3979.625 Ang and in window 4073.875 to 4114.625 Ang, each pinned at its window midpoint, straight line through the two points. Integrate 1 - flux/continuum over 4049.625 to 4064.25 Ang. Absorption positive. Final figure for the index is -1.3 Ang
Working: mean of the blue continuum 5.45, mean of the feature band 8.73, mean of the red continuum 8.94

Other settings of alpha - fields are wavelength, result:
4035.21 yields 8.44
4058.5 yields 8.97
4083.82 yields 8.7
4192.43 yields 9.4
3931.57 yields 1.47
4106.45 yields 9.41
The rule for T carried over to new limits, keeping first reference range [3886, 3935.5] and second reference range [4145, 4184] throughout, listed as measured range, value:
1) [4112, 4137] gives -1.5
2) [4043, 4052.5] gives -0.7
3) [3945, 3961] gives -1.5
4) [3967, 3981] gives 2.9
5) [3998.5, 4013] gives -2.6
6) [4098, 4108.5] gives 0.3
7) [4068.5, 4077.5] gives -0.3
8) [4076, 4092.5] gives -1.8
